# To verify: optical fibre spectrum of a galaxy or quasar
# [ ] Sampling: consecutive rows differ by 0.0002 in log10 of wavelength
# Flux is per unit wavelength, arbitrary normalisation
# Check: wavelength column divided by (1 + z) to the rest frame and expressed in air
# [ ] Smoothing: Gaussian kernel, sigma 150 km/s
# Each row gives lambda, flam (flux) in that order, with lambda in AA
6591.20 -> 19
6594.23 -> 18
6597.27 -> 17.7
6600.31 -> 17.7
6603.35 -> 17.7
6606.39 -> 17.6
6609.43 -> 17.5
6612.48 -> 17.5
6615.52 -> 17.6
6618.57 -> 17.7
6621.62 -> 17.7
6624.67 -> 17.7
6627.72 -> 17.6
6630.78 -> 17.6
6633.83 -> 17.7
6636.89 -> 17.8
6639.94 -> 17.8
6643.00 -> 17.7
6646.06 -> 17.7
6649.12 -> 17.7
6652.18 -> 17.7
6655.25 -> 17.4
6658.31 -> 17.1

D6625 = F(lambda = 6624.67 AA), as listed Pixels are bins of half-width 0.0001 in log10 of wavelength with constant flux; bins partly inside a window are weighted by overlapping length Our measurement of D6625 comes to 17.7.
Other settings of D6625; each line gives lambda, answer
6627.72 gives 17.6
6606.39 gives 17.6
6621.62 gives 17.7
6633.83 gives 17.7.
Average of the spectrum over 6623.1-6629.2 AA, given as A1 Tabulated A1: 17.7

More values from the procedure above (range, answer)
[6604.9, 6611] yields 17.5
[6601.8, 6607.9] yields 17.7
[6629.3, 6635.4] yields 17.7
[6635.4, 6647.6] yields 17.8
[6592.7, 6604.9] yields 17.8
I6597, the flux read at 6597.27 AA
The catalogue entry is 17.7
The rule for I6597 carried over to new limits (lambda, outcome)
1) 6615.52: 17.6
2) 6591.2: 19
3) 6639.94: 17.8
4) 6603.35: 17.7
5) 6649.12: 17.7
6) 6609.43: 17.5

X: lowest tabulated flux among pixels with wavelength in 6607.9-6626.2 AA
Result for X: 17.5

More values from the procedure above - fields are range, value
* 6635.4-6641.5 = 17.8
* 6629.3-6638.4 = 17.6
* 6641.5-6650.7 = 17.7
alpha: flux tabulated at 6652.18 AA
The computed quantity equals 17.7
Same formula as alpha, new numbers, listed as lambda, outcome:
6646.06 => 17.7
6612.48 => 17.5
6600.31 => 17.7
